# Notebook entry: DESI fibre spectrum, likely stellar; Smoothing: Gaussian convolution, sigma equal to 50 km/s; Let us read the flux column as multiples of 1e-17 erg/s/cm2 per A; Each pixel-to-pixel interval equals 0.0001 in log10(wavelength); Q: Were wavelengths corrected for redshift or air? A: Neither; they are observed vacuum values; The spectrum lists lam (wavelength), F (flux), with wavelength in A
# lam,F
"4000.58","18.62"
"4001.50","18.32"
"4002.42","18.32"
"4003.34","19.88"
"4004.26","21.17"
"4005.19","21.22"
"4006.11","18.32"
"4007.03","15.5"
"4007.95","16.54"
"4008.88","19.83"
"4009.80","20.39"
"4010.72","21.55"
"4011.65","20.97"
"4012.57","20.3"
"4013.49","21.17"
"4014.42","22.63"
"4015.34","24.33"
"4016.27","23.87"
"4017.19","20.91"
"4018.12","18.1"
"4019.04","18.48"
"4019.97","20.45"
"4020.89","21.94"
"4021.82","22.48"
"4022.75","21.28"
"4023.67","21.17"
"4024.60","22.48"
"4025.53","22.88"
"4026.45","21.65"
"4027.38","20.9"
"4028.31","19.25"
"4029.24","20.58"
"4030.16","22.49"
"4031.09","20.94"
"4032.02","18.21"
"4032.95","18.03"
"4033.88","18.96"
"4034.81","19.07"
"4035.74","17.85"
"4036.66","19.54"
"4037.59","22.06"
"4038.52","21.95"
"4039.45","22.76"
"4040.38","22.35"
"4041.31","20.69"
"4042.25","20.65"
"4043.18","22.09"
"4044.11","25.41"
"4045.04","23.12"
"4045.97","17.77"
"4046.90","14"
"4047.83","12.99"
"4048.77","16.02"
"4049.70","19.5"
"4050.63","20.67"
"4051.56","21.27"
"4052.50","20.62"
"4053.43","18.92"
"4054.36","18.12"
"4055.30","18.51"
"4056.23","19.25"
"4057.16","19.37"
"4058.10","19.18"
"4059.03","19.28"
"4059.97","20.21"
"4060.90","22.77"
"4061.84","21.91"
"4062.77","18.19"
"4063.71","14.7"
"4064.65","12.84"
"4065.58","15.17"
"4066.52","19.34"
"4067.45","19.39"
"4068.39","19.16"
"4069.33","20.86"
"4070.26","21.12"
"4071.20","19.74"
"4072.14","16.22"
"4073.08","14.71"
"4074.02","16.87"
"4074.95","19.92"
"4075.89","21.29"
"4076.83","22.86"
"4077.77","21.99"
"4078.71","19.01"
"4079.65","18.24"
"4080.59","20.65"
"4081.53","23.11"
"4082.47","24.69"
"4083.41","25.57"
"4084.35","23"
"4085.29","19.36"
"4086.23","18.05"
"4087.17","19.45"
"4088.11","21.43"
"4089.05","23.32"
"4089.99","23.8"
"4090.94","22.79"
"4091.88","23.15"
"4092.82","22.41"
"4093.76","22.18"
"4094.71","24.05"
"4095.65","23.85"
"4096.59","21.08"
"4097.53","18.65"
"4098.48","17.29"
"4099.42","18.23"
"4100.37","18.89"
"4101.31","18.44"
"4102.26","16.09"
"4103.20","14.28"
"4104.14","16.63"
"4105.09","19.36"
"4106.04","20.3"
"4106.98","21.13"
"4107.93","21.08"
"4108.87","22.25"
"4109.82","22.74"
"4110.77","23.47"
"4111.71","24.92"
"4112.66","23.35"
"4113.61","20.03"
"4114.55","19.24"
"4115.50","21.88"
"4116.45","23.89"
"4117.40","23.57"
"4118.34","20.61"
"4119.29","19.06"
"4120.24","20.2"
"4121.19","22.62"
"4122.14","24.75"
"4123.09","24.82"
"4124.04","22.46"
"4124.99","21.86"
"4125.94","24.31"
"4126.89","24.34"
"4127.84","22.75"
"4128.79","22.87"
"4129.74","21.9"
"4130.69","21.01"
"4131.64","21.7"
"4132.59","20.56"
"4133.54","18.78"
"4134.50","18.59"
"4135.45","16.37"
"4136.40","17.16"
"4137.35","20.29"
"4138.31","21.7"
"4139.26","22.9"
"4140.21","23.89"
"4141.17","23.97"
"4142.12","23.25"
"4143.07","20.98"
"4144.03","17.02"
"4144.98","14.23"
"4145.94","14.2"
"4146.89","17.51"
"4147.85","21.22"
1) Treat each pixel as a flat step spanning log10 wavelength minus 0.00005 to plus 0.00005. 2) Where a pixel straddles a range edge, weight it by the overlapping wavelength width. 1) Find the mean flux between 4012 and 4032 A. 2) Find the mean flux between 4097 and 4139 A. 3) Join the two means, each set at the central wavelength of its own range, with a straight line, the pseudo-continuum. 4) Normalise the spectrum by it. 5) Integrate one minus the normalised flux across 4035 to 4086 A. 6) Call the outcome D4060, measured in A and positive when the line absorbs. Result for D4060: 3.2 A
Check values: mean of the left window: 21.3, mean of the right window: 20.8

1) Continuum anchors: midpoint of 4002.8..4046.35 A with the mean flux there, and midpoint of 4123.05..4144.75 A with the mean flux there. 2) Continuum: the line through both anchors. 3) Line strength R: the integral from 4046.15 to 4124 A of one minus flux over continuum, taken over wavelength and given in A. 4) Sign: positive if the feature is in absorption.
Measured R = 3.2 A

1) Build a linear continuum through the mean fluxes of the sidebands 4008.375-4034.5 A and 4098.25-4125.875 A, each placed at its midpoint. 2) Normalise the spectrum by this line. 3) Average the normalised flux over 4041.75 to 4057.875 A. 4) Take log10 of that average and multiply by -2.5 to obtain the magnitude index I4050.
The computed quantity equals 0.09 mag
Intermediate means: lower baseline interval 20.9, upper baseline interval 20.9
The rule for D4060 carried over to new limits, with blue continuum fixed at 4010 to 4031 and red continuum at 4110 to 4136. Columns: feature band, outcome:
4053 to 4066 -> 1.85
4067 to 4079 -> 1.18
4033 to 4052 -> 1.38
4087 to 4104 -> 0.98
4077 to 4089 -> 0.18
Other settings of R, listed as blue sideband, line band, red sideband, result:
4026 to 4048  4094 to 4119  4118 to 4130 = 1.7 A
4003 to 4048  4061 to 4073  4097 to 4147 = 1.3 A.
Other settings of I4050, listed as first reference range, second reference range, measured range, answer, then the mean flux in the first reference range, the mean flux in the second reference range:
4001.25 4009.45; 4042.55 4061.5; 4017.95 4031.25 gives -0.11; 18.8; 19.5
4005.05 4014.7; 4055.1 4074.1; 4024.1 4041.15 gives -0.08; 19.8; 18.5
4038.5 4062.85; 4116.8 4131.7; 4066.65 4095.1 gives 0.00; 19.9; 22.5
